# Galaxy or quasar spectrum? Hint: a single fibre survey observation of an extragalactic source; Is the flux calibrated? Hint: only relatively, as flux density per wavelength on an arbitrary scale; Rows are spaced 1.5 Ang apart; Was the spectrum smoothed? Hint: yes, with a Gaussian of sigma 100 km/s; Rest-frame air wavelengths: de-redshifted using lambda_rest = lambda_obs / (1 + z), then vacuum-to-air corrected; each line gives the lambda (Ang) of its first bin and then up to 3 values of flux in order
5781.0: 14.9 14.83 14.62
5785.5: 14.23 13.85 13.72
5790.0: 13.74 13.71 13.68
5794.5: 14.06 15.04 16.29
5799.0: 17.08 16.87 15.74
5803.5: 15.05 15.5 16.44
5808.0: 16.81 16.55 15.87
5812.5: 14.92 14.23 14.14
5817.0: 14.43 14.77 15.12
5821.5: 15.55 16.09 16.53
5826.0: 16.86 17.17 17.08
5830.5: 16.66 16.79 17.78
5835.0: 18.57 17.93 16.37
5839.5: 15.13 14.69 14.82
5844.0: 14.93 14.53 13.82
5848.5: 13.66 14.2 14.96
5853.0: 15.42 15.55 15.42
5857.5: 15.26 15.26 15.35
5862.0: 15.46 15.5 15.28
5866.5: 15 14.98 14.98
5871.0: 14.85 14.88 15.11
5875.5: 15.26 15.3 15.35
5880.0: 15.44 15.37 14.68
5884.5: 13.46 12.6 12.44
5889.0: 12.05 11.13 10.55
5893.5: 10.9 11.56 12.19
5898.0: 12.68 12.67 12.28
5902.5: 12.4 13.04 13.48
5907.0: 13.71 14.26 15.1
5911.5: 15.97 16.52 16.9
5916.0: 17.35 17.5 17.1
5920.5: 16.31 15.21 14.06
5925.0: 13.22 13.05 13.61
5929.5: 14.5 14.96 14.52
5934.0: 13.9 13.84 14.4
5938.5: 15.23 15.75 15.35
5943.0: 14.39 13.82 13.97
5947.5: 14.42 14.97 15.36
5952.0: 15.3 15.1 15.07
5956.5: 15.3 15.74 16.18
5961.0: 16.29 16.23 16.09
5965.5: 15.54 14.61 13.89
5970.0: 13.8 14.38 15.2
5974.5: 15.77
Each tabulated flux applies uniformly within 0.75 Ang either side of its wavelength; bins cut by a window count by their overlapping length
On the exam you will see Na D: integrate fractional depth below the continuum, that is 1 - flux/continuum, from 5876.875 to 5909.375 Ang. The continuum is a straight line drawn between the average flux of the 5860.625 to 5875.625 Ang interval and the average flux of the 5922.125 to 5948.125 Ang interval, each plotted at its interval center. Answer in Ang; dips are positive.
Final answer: 3.9 Ang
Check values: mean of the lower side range 15.1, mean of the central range 13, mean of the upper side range 14.3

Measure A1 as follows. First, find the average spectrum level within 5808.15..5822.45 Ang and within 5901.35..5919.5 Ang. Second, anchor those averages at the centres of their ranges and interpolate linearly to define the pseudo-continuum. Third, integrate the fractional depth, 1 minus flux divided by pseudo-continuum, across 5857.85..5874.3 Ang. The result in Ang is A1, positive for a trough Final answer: 0.0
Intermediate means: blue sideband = 15.2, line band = 15.2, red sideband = 15.2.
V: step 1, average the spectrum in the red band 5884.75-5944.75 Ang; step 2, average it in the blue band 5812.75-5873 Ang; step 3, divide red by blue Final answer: 0.9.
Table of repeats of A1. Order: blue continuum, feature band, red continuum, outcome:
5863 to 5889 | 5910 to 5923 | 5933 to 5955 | -1.6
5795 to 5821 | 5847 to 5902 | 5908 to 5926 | 5.7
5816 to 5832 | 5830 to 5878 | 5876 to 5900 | -2.6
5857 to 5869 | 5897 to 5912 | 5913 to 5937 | 1.6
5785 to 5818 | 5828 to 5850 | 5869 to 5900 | -2.3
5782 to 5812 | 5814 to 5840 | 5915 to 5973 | -1.9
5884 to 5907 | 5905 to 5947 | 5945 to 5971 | -4.0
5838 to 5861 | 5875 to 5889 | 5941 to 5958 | 0.6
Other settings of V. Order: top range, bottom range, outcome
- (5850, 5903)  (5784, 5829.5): 0.92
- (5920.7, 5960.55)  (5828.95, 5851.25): 0.93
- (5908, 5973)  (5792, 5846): 0.95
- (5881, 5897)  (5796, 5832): 0.78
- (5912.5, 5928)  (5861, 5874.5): 1.03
